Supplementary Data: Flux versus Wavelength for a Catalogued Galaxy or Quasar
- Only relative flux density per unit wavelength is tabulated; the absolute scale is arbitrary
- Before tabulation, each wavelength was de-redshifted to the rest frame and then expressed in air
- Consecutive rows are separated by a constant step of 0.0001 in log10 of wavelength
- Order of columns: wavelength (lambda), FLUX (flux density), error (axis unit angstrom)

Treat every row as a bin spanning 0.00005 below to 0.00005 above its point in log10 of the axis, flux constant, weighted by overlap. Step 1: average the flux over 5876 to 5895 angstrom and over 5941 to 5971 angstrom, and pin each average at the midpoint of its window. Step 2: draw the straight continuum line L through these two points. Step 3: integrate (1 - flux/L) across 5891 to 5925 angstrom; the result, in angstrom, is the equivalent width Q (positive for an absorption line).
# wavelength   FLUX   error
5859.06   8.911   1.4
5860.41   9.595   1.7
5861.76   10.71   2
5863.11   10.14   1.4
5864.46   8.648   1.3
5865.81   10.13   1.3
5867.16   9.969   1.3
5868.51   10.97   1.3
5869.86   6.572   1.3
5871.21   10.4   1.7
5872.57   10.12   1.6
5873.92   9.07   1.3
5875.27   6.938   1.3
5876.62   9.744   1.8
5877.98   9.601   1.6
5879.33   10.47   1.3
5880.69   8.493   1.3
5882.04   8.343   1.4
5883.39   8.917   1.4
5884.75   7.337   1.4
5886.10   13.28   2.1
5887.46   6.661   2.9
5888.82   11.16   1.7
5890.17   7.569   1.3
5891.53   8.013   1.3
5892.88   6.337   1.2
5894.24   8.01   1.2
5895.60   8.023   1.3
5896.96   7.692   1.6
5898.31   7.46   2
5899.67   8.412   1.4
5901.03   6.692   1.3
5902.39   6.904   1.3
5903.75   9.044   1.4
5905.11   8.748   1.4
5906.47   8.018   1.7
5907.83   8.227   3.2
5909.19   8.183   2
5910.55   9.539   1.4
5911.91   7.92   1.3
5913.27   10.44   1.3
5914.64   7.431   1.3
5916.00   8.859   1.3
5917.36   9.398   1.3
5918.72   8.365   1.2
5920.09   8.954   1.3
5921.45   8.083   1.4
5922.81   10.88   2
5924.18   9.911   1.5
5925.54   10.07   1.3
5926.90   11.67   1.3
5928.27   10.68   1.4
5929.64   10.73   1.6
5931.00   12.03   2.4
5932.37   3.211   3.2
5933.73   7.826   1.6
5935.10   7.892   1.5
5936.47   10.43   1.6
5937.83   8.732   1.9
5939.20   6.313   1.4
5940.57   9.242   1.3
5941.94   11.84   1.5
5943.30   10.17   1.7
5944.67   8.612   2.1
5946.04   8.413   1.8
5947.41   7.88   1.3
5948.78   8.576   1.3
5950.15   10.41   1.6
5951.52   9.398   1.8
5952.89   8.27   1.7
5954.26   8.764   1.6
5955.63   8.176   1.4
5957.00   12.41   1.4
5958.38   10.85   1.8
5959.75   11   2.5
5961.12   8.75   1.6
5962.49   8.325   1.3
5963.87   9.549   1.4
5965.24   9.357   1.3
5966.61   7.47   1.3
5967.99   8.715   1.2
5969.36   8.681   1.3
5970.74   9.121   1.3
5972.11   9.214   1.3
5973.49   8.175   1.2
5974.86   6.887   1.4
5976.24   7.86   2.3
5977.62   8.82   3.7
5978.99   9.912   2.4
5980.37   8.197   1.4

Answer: 2.29 angstrom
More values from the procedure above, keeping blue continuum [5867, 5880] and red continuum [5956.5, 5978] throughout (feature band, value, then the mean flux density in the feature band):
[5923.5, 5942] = -0.2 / 9.24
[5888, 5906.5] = 2.6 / 8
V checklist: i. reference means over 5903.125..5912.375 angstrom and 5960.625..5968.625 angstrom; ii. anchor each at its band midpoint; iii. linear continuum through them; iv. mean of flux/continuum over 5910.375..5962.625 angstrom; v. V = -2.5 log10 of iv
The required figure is -0.08 mag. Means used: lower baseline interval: 8.54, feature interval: 9.25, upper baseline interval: 8.69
